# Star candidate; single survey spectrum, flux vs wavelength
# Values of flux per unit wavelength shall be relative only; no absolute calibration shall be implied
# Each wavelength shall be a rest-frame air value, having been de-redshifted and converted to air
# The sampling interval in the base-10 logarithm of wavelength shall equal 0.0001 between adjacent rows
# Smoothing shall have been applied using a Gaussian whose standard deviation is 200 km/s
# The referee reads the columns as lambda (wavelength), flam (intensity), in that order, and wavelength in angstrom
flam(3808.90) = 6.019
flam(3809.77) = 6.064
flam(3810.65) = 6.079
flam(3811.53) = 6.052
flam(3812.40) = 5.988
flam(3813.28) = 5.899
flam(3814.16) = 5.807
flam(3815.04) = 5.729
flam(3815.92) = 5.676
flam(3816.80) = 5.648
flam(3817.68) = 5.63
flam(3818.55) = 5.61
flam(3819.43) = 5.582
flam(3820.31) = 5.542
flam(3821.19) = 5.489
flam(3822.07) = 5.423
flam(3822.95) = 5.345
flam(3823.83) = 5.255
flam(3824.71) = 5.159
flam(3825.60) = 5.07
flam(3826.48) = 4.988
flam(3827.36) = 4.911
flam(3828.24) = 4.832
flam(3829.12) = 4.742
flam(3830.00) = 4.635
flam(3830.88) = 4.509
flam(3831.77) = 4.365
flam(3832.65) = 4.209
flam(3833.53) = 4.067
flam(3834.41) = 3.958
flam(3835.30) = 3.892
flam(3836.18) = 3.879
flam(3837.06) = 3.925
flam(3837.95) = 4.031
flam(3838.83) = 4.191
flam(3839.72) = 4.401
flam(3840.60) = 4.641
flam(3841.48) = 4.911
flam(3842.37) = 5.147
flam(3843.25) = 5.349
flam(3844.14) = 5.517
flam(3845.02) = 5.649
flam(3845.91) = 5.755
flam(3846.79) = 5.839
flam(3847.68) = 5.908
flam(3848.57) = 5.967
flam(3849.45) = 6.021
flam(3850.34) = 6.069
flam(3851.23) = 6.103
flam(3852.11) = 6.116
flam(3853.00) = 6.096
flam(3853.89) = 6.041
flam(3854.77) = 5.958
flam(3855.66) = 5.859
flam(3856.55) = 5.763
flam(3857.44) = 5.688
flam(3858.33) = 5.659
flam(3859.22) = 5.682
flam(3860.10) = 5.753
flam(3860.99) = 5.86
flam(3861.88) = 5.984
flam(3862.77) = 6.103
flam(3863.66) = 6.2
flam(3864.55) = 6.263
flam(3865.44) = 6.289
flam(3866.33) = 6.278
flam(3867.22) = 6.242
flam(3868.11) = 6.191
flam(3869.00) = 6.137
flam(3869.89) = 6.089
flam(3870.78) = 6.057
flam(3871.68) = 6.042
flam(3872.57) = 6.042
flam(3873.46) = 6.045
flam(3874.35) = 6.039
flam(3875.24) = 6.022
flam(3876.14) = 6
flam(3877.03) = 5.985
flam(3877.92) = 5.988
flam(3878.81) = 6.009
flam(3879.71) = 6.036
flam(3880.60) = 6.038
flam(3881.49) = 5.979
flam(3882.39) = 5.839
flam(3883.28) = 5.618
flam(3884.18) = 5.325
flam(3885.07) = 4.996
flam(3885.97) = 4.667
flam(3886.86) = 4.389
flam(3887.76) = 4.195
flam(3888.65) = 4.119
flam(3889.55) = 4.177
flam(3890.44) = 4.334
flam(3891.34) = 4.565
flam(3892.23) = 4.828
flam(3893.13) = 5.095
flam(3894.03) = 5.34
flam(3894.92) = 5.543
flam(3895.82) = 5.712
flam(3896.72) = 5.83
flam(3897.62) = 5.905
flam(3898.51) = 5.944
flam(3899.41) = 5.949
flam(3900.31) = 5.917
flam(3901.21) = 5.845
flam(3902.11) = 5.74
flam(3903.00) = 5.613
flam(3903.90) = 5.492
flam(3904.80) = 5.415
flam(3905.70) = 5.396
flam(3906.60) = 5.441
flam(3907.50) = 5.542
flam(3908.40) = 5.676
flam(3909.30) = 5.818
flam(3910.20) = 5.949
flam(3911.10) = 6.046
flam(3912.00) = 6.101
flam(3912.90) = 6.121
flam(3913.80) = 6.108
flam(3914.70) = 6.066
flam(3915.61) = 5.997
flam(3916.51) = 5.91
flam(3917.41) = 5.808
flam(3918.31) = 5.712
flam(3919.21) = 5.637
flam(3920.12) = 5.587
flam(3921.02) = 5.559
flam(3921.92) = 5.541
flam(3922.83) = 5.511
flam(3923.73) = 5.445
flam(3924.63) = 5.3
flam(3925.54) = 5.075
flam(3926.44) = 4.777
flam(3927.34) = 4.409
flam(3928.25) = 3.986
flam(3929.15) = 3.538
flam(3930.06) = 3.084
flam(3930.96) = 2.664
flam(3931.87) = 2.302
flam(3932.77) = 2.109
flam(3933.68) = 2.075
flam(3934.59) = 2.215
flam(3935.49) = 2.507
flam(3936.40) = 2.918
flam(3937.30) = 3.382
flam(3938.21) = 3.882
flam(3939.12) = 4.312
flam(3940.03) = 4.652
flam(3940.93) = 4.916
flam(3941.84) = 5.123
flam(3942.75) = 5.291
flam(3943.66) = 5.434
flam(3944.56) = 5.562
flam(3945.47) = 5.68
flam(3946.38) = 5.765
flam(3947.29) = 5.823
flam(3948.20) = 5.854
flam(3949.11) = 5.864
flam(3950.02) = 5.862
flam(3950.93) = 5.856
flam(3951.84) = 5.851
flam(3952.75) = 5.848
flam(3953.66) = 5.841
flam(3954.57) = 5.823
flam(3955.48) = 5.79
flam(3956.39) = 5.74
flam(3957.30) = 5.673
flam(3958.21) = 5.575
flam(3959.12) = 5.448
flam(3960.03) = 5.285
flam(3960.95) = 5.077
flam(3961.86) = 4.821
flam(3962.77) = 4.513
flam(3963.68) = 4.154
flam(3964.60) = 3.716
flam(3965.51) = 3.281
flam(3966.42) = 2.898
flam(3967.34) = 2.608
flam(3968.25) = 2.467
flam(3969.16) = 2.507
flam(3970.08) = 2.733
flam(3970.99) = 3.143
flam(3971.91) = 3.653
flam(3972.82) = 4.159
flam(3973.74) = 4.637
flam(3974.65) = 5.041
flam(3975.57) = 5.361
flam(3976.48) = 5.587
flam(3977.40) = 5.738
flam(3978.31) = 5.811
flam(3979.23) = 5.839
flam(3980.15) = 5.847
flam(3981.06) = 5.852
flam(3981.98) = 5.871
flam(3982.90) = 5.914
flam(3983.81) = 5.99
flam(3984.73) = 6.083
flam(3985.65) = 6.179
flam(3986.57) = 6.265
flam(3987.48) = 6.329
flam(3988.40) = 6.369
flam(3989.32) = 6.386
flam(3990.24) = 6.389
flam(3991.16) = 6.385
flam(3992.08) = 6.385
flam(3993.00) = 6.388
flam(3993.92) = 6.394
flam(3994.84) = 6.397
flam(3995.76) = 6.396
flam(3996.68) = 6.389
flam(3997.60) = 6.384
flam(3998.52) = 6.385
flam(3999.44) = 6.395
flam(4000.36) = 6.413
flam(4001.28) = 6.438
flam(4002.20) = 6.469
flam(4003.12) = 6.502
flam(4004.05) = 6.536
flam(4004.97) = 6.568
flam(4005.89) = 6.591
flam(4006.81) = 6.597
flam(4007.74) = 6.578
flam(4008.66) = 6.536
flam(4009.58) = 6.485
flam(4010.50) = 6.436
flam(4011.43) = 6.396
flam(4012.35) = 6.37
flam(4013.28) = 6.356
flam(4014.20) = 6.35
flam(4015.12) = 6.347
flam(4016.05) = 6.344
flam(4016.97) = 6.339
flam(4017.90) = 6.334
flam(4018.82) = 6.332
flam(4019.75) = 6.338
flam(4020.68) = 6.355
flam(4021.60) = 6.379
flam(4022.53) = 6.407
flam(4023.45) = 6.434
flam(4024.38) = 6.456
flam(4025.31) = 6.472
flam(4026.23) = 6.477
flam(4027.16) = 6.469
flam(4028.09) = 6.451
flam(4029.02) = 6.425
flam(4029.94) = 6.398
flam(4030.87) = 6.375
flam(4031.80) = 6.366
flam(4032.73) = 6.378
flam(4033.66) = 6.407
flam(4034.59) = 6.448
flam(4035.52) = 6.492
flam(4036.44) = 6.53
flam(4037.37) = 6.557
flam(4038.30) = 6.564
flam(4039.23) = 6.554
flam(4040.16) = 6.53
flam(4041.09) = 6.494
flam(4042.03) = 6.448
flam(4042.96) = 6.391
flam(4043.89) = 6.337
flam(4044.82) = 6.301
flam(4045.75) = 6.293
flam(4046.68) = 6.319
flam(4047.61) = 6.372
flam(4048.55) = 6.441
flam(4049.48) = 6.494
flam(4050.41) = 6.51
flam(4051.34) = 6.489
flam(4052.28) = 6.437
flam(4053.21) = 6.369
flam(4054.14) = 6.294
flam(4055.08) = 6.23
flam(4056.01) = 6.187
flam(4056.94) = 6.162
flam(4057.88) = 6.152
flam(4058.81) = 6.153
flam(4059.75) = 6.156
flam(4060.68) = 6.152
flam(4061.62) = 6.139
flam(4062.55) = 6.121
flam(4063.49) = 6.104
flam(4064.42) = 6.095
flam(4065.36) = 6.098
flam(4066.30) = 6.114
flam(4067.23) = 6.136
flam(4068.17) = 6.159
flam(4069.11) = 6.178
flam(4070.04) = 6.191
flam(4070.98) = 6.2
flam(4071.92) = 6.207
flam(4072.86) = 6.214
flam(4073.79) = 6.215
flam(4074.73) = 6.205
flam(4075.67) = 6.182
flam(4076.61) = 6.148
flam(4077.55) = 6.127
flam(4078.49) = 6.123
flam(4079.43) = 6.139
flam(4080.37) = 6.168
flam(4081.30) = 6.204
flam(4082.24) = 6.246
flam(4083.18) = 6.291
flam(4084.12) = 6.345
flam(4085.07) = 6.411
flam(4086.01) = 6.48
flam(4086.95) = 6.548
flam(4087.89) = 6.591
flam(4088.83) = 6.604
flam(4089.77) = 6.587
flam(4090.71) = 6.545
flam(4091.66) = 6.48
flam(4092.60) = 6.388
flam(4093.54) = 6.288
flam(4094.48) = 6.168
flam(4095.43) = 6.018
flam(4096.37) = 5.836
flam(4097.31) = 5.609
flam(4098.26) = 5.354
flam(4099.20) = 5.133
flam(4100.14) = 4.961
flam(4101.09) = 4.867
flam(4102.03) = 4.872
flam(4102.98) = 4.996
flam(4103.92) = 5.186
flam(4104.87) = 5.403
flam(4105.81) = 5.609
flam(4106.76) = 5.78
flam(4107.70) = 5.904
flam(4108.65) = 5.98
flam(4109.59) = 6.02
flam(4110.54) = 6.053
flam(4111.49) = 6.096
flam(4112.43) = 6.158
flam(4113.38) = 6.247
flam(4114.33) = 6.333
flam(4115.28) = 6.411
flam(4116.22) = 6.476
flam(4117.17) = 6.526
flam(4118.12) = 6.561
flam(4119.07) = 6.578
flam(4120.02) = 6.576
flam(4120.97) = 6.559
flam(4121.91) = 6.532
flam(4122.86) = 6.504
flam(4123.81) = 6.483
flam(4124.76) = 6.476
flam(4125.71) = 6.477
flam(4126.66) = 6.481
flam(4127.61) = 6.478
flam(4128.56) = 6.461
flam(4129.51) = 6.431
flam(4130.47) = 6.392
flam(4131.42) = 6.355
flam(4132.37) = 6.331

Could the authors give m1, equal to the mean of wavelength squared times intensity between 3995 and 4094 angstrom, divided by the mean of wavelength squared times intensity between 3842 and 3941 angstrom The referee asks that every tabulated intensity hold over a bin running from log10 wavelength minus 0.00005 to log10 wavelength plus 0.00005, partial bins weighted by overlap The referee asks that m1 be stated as 1.3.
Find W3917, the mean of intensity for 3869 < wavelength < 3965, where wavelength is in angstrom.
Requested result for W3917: 5.2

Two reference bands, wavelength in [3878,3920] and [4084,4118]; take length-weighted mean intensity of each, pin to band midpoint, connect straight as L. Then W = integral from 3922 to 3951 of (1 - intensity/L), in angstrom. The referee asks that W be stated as 6.21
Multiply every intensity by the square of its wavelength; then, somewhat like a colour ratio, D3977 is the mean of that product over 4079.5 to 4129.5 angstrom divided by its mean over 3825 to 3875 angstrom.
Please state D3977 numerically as 1.28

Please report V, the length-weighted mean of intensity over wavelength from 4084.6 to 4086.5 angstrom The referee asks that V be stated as 6.45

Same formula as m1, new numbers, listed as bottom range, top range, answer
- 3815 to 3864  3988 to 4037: 1.33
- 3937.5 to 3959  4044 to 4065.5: 1.21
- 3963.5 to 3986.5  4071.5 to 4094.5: 1.44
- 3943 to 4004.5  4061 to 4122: 1.18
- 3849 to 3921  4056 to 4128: 1.19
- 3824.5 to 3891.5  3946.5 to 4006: 1.08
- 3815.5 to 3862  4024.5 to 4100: 1.34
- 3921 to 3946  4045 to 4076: 1.59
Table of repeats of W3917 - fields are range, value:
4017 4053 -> 6.43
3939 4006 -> 5.45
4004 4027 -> 6.43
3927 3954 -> 4.42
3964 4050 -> 5.96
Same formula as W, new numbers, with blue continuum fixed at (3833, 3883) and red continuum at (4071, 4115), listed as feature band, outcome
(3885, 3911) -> 1.80 angstrom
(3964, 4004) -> 2.91 angstrom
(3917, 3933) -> 3.21 angstrom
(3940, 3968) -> 3.15 angstrom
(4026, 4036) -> -0.87 angstrom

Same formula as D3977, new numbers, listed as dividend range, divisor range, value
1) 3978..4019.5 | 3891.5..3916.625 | 1.16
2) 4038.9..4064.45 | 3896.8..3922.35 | 1.17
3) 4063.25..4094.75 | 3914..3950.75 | 1.44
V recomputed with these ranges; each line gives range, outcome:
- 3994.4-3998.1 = 6.39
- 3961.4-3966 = 4.09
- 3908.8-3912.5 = 5.98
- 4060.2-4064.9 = 6.13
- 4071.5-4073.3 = 6.2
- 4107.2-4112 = 6.02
